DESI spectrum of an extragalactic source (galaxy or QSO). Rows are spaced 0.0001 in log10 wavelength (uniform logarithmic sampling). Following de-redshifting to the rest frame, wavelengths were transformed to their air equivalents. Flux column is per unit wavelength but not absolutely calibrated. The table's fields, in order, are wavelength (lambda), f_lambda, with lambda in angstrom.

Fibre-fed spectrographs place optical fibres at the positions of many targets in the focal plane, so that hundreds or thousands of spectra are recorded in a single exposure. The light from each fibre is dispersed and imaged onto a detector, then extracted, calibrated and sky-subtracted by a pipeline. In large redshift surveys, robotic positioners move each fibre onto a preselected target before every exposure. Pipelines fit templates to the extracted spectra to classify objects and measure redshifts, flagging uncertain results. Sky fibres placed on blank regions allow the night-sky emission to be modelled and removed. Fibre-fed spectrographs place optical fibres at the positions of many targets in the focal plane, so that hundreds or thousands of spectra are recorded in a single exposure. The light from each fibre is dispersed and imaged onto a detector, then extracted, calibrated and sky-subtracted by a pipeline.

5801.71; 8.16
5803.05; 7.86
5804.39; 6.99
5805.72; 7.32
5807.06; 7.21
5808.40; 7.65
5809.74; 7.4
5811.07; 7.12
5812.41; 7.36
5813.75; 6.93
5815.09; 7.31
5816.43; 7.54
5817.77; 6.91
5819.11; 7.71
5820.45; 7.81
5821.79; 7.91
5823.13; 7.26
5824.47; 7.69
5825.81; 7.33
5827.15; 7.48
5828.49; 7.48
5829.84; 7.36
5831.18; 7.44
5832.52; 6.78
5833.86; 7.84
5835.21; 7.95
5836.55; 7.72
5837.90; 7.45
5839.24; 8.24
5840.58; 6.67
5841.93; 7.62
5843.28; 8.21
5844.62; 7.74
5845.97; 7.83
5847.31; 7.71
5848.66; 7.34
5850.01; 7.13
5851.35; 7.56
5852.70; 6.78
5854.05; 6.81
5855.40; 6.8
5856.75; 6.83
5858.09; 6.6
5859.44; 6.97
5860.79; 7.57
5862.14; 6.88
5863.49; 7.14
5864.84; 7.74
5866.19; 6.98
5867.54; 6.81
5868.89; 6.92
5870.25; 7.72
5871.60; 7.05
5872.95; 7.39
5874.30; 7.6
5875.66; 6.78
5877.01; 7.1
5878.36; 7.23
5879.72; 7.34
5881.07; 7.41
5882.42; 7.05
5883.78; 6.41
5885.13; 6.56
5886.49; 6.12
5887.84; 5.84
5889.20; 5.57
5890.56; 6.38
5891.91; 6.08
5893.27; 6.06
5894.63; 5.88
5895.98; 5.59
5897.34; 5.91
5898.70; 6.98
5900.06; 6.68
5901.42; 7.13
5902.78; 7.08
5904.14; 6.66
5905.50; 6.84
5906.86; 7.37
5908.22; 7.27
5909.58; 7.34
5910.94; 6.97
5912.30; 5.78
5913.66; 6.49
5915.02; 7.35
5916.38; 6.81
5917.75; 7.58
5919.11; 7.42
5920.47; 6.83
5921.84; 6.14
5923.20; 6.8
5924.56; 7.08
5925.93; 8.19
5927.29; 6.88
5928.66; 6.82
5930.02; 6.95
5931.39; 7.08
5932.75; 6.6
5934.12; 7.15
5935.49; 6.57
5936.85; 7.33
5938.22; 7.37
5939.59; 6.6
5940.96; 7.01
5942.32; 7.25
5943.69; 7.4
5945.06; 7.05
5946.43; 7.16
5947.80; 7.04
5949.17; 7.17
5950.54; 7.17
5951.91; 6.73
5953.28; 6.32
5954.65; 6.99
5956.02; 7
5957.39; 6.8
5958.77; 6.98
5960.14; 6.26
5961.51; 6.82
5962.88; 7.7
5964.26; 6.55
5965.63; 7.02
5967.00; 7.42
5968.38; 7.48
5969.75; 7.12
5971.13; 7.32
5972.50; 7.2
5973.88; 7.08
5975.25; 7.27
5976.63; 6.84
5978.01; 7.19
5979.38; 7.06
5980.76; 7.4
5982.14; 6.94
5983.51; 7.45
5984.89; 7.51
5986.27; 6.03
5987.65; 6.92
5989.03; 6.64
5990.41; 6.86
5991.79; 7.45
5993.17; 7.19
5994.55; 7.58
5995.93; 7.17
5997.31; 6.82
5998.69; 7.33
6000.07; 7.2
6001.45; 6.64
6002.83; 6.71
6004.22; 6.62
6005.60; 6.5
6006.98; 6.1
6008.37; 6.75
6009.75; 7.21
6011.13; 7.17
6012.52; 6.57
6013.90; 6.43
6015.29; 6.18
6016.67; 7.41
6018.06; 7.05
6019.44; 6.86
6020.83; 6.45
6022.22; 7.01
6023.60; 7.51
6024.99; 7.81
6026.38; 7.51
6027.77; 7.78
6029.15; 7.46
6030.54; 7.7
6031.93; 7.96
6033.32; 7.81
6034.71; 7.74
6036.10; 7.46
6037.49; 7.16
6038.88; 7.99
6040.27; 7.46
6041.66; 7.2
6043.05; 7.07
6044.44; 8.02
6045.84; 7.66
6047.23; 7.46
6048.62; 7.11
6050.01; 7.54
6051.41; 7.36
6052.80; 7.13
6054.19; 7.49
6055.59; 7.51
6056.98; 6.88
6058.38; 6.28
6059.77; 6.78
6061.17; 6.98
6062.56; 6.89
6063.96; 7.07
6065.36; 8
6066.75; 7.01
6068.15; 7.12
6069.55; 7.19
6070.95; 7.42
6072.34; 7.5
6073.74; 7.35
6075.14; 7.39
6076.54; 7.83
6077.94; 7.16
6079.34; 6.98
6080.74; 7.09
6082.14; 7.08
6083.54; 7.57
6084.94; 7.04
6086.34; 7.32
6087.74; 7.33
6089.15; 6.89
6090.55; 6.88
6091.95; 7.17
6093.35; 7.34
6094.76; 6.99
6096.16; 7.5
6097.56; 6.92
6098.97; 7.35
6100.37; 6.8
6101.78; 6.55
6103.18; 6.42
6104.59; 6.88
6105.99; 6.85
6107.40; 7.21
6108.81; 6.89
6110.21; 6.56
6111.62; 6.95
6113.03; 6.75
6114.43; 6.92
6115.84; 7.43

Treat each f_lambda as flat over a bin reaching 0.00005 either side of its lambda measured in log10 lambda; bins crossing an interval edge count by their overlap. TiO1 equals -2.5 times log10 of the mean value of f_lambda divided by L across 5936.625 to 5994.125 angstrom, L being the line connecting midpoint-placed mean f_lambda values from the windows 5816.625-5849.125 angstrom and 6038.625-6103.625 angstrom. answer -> 0.05 mag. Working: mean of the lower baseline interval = 7.56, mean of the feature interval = 7.05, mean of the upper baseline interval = 7.21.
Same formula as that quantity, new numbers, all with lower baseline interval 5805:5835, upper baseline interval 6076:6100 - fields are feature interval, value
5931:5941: 0.05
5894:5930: 0.07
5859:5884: 0.03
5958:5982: 0.03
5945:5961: 0.06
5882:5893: 0.18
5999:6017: 0.08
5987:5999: 0.03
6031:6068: -0.02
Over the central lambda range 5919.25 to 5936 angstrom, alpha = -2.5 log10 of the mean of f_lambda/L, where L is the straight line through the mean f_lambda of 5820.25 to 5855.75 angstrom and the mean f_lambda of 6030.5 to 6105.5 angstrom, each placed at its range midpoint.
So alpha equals 0.07 mag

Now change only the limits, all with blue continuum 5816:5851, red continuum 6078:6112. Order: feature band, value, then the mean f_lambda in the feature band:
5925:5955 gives 0.04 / 7.04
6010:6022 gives 0.06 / 6.79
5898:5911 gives 0.06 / 7.03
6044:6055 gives -0.05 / 7.46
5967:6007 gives 0.03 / 7.04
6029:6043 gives -0.06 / 7.57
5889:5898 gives 0.24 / 5.94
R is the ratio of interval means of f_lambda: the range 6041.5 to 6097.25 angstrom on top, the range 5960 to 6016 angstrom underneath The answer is 1.04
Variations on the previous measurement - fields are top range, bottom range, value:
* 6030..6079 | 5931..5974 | 1.05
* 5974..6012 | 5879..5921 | 1.05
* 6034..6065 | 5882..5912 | 1.12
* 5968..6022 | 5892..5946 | 1.01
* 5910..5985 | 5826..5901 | 1.00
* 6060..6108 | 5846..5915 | 1.04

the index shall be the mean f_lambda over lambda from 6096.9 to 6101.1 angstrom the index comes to 7.01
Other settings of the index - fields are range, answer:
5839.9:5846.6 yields 7.61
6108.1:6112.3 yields 6.8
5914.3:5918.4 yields 7.23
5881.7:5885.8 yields 6.69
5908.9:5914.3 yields 6.65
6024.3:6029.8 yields 7.65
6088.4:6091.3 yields 6.89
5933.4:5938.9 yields 7.1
